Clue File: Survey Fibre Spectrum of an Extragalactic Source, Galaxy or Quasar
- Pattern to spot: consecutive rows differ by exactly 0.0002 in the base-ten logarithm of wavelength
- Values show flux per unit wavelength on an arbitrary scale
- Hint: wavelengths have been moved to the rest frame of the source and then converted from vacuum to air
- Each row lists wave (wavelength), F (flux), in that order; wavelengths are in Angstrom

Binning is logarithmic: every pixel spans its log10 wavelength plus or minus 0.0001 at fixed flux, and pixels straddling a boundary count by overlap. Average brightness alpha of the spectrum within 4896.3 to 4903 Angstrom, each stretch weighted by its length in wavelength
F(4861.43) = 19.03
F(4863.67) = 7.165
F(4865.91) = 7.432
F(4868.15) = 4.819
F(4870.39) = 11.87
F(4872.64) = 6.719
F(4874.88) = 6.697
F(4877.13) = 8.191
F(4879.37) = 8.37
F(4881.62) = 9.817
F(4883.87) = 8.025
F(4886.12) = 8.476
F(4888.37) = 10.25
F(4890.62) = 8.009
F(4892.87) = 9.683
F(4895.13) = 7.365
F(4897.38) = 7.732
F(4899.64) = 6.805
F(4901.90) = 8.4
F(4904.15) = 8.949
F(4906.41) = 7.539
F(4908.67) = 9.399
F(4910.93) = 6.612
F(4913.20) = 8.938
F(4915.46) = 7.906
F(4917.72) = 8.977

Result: 7.63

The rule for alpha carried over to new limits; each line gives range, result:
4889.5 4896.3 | 8.35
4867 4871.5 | 8.34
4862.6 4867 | 7.3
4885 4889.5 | 9.37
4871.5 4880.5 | 7.5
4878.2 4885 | 8.74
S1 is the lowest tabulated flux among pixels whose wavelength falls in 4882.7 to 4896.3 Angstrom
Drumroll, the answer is 7.365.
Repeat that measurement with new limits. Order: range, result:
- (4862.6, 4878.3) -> 4.819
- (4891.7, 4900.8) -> 6.805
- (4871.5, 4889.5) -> 6.697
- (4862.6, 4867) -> 7.165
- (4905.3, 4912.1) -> 6.612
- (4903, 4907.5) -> 7.539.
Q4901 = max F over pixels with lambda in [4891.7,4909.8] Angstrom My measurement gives 9.683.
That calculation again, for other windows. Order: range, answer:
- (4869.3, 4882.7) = 11.87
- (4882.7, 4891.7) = 10.25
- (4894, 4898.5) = 7.732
